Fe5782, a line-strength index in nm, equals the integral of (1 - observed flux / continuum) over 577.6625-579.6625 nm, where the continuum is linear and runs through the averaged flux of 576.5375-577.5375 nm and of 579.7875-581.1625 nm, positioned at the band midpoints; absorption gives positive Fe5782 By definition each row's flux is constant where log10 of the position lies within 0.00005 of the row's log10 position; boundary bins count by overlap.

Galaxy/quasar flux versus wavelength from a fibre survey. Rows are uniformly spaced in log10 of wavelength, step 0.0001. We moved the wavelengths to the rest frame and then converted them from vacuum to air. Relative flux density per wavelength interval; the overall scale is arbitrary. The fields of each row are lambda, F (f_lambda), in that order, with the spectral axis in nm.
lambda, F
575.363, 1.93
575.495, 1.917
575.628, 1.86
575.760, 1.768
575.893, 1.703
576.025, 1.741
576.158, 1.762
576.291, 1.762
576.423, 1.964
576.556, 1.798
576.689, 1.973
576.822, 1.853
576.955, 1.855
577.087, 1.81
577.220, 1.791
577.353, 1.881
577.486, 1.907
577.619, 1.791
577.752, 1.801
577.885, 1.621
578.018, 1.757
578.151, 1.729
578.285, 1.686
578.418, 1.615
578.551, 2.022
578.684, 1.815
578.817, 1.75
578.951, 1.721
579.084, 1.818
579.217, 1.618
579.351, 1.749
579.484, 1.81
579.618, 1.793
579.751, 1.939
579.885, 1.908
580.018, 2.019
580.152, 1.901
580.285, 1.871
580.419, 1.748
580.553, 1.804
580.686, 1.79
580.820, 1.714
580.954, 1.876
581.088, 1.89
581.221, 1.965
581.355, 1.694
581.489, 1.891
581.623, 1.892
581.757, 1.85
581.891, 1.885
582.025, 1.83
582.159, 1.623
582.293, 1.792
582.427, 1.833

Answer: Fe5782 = 0.11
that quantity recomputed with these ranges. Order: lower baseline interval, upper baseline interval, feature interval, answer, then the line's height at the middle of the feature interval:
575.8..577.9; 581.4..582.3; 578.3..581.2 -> 0.00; 1.82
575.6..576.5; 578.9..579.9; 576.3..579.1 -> -0.02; 1.79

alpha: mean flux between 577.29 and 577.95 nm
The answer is 1.8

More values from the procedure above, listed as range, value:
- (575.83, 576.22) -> 1.74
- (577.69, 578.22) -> 1.72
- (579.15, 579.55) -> 1.73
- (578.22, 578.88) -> 1.78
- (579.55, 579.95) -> 1.88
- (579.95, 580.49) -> 1.88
